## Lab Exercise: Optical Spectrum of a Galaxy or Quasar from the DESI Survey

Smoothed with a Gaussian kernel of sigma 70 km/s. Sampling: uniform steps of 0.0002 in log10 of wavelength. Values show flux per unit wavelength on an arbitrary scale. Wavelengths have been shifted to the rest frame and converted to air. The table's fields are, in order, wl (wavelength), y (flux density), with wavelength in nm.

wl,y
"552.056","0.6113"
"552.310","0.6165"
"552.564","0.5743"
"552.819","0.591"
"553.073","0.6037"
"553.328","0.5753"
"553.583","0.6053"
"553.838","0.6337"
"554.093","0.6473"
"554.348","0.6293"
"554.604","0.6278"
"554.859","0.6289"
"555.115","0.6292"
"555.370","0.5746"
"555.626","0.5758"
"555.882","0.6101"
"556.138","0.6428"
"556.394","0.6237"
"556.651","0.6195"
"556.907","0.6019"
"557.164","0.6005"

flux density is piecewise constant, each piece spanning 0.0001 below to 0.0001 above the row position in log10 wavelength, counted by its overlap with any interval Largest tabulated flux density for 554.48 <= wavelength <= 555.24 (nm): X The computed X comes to 0.6292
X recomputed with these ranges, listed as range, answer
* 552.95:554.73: 0.6473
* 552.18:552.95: 0.6165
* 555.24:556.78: 0.6428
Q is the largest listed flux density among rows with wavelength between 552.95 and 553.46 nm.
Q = 0.6037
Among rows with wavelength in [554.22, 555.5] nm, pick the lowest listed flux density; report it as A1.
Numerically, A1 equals 0.5746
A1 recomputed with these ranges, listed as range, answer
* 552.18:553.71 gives 0.5743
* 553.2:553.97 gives 0.5753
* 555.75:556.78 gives 0.6101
